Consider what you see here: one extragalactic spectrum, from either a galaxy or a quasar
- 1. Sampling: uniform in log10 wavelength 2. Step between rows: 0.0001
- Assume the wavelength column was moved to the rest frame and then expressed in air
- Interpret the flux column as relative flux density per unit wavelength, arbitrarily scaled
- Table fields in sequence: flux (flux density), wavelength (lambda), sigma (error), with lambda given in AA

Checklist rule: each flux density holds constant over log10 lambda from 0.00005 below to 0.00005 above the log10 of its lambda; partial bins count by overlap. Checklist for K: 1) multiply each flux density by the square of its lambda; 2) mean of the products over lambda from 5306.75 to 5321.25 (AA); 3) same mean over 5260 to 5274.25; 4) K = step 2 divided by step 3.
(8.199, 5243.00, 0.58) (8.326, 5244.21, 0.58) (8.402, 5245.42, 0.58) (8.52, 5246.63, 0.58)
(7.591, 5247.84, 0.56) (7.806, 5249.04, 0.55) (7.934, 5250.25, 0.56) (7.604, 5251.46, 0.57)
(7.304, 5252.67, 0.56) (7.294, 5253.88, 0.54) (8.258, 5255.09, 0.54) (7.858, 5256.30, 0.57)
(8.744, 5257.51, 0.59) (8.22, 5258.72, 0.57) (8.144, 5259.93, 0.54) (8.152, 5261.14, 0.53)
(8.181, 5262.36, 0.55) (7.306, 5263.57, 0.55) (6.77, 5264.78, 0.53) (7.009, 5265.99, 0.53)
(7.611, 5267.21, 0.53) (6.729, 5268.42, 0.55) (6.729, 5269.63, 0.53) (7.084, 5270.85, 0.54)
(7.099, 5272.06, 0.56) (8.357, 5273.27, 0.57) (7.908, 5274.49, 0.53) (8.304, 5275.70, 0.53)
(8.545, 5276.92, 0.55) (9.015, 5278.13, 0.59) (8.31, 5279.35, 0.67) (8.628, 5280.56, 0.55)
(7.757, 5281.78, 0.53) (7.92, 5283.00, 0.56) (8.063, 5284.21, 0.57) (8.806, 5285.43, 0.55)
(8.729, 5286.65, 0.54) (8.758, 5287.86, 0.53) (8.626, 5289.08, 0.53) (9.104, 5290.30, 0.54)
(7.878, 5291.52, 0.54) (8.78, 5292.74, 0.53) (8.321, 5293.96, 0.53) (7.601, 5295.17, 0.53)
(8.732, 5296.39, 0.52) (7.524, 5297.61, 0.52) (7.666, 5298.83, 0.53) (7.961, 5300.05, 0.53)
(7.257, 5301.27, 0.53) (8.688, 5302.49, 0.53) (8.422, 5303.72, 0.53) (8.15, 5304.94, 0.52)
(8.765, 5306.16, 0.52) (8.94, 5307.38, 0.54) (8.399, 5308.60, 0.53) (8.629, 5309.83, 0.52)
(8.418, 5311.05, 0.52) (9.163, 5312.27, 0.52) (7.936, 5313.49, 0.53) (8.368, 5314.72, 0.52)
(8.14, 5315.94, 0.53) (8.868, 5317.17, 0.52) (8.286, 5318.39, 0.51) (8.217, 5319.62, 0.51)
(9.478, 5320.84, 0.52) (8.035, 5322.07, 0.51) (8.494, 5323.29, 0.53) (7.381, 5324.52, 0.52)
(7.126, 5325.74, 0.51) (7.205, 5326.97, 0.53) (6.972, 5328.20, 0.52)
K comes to 1.18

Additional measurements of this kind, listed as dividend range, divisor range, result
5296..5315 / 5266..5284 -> 1.07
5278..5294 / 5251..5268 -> 1.11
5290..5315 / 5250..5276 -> 1.10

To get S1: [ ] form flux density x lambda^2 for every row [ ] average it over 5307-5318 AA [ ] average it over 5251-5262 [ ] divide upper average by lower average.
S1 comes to 1.09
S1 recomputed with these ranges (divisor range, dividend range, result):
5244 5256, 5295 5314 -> 1.07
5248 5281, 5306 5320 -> 1.11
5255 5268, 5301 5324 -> 1.11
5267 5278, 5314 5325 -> 1.11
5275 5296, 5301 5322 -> 1.02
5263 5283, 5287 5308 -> 1.09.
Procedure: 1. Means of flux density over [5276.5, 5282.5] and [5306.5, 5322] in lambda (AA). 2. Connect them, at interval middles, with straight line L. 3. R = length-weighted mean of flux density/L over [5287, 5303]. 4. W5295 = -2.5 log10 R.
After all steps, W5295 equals 0.03 mag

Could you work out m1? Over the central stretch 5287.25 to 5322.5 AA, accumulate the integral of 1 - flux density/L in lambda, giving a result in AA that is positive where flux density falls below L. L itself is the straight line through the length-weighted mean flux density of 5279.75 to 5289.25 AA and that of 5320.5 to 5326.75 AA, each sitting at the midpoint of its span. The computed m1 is -0.9 AA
